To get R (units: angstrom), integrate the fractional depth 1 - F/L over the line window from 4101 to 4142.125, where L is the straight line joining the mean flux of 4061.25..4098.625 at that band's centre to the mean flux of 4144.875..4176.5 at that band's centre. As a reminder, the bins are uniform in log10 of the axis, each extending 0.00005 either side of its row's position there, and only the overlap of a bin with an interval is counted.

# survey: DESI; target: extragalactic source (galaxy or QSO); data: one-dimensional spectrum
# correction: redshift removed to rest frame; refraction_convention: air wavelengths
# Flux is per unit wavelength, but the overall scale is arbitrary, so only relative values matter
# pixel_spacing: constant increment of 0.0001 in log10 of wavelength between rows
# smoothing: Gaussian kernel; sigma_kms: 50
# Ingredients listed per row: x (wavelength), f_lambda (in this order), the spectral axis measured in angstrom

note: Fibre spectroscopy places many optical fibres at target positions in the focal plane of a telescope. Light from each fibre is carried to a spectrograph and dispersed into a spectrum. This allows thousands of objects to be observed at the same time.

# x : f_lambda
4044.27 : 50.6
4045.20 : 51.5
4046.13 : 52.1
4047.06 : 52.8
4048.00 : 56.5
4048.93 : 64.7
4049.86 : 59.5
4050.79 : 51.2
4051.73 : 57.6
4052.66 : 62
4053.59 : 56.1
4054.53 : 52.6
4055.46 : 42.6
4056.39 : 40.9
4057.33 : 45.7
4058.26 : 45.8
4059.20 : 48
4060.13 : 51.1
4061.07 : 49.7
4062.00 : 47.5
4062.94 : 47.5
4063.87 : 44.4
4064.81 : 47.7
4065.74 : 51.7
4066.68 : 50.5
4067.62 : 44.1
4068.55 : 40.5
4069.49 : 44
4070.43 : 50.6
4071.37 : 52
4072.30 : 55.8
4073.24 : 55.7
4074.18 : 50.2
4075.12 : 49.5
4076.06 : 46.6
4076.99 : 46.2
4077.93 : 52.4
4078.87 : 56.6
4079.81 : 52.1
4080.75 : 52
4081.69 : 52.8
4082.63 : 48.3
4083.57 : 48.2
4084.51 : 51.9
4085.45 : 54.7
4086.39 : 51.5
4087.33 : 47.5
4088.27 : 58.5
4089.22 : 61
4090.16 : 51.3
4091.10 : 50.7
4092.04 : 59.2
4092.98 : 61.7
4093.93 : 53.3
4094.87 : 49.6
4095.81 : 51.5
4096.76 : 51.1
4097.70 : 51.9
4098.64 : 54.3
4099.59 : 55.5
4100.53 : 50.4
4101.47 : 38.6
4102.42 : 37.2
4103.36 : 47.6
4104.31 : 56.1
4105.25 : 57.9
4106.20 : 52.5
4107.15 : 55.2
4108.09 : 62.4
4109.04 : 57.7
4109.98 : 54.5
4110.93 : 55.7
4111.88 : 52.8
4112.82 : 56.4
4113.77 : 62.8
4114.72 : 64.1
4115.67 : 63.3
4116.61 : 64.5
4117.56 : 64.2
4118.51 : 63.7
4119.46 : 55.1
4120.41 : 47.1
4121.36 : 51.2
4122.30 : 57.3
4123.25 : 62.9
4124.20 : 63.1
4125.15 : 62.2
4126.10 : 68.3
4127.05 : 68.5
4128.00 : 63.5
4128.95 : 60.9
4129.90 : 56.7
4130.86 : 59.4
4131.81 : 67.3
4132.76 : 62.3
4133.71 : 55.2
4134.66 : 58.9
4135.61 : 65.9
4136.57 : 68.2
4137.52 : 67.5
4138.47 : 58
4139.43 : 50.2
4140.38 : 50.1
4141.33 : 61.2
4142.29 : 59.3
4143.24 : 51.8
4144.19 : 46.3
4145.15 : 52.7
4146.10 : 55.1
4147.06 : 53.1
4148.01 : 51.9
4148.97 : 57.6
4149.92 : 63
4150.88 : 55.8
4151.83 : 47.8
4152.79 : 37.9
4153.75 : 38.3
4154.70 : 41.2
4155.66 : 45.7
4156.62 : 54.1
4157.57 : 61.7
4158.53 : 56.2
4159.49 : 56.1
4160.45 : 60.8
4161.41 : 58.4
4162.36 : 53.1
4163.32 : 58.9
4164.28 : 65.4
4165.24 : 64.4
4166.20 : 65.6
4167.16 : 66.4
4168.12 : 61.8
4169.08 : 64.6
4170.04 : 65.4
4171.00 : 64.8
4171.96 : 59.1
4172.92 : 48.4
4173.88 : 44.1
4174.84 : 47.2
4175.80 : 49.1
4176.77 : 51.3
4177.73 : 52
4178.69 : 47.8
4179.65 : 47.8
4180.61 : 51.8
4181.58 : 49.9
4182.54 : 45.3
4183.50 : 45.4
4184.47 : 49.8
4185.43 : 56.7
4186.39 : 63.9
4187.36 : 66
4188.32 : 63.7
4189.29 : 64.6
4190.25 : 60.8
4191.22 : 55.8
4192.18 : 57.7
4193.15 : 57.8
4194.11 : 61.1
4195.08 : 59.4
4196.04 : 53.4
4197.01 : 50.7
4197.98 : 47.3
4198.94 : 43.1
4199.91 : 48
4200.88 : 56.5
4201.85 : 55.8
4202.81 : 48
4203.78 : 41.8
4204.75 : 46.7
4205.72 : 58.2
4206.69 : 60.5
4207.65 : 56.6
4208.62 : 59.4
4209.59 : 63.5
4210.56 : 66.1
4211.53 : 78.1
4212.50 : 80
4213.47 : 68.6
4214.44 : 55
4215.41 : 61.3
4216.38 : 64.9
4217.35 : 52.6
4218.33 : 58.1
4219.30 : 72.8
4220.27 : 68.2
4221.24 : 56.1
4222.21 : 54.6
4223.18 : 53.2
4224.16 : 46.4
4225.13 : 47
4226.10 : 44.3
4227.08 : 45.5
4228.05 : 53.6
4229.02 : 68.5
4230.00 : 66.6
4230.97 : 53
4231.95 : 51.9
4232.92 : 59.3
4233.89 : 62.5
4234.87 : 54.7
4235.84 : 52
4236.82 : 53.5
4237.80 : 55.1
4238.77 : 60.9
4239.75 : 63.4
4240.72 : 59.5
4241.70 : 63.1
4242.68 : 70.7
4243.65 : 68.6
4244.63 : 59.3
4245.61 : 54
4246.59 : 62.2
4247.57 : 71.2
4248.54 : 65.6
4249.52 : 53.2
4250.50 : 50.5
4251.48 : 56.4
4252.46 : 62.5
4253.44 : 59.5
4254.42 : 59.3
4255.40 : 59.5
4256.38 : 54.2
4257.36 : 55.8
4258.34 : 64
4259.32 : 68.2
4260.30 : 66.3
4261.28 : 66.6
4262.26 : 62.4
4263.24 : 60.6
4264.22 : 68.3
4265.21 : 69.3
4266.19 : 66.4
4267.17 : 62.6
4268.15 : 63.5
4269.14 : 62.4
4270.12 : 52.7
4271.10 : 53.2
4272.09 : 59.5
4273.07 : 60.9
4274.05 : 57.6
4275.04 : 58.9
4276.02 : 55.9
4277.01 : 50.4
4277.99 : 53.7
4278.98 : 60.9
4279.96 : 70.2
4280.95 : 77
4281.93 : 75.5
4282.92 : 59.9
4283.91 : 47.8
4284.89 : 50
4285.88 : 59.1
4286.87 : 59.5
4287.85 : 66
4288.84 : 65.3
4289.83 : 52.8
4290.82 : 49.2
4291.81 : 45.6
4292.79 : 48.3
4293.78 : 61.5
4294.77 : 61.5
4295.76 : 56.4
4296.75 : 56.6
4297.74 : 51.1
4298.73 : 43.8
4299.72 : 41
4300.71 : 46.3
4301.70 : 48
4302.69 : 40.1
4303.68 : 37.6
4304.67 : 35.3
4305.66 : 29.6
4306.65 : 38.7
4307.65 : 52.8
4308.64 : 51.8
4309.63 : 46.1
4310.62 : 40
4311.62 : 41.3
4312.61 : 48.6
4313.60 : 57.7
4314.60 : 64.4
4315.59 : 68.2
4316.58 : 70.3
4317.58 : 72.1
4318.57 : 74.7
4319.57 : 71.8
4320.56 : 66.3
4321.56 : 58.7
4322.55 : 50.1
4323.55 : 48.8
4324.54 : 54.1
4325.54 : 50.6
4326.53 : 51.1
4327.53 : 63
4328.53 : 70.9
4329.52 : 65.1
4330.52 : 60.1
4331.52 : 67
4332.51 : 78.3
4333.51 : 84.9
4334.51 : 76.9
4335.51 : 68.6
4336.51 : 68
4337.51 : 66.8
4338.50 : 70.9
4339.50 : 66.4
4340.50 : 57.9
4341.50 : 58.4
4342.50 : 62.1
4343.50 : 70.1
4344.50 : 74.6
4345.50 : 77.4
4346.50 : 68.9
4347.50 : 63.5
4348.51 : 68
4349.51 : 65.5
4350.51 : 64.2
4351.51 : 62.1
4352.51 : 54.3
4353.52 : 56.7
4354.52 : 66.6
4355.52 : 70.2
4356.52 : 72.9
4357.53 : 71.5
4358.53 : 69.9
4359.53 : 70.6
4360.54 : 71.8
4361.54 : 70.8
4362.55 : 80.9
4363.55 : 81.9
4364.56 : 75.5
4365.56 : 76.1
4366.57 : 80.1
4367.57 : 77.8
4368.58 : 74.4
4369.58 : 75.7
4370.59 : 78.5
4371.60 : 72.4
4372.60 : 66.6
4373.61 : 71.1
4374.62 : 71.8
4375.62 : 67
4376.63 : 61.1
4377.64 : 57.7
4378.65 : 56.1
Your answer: -3.9 angstrom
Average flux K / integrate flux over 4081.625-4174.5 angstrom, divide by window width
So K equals 56.2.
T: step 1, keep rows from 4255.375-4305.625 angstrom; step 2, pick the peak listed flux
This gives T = 77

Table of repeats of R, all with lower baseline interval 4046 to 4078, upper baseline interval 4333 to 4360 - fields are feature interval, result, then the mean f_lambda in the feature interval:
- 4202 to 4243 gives 1.2 angstrom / 58.4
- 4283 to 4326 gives 8.0 angstrom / 53.1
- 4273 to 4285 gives 0.6 angstrom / 60.2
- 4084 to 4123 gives -1.3 angstrom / 54.8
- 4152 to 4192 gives 1.4 angstrom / 55.1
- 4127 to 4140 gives -1.6 angstrom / 61.3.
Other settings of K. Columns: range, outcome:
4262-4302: 57.9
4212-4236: 58.1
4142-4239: 55.9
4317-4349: 65.8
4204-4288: 60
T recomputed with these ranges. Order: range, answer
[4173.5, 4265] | 80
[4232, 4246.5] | 70.7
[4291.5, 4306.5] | 61.5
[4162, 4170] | 66.4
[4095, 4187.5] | 68.5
